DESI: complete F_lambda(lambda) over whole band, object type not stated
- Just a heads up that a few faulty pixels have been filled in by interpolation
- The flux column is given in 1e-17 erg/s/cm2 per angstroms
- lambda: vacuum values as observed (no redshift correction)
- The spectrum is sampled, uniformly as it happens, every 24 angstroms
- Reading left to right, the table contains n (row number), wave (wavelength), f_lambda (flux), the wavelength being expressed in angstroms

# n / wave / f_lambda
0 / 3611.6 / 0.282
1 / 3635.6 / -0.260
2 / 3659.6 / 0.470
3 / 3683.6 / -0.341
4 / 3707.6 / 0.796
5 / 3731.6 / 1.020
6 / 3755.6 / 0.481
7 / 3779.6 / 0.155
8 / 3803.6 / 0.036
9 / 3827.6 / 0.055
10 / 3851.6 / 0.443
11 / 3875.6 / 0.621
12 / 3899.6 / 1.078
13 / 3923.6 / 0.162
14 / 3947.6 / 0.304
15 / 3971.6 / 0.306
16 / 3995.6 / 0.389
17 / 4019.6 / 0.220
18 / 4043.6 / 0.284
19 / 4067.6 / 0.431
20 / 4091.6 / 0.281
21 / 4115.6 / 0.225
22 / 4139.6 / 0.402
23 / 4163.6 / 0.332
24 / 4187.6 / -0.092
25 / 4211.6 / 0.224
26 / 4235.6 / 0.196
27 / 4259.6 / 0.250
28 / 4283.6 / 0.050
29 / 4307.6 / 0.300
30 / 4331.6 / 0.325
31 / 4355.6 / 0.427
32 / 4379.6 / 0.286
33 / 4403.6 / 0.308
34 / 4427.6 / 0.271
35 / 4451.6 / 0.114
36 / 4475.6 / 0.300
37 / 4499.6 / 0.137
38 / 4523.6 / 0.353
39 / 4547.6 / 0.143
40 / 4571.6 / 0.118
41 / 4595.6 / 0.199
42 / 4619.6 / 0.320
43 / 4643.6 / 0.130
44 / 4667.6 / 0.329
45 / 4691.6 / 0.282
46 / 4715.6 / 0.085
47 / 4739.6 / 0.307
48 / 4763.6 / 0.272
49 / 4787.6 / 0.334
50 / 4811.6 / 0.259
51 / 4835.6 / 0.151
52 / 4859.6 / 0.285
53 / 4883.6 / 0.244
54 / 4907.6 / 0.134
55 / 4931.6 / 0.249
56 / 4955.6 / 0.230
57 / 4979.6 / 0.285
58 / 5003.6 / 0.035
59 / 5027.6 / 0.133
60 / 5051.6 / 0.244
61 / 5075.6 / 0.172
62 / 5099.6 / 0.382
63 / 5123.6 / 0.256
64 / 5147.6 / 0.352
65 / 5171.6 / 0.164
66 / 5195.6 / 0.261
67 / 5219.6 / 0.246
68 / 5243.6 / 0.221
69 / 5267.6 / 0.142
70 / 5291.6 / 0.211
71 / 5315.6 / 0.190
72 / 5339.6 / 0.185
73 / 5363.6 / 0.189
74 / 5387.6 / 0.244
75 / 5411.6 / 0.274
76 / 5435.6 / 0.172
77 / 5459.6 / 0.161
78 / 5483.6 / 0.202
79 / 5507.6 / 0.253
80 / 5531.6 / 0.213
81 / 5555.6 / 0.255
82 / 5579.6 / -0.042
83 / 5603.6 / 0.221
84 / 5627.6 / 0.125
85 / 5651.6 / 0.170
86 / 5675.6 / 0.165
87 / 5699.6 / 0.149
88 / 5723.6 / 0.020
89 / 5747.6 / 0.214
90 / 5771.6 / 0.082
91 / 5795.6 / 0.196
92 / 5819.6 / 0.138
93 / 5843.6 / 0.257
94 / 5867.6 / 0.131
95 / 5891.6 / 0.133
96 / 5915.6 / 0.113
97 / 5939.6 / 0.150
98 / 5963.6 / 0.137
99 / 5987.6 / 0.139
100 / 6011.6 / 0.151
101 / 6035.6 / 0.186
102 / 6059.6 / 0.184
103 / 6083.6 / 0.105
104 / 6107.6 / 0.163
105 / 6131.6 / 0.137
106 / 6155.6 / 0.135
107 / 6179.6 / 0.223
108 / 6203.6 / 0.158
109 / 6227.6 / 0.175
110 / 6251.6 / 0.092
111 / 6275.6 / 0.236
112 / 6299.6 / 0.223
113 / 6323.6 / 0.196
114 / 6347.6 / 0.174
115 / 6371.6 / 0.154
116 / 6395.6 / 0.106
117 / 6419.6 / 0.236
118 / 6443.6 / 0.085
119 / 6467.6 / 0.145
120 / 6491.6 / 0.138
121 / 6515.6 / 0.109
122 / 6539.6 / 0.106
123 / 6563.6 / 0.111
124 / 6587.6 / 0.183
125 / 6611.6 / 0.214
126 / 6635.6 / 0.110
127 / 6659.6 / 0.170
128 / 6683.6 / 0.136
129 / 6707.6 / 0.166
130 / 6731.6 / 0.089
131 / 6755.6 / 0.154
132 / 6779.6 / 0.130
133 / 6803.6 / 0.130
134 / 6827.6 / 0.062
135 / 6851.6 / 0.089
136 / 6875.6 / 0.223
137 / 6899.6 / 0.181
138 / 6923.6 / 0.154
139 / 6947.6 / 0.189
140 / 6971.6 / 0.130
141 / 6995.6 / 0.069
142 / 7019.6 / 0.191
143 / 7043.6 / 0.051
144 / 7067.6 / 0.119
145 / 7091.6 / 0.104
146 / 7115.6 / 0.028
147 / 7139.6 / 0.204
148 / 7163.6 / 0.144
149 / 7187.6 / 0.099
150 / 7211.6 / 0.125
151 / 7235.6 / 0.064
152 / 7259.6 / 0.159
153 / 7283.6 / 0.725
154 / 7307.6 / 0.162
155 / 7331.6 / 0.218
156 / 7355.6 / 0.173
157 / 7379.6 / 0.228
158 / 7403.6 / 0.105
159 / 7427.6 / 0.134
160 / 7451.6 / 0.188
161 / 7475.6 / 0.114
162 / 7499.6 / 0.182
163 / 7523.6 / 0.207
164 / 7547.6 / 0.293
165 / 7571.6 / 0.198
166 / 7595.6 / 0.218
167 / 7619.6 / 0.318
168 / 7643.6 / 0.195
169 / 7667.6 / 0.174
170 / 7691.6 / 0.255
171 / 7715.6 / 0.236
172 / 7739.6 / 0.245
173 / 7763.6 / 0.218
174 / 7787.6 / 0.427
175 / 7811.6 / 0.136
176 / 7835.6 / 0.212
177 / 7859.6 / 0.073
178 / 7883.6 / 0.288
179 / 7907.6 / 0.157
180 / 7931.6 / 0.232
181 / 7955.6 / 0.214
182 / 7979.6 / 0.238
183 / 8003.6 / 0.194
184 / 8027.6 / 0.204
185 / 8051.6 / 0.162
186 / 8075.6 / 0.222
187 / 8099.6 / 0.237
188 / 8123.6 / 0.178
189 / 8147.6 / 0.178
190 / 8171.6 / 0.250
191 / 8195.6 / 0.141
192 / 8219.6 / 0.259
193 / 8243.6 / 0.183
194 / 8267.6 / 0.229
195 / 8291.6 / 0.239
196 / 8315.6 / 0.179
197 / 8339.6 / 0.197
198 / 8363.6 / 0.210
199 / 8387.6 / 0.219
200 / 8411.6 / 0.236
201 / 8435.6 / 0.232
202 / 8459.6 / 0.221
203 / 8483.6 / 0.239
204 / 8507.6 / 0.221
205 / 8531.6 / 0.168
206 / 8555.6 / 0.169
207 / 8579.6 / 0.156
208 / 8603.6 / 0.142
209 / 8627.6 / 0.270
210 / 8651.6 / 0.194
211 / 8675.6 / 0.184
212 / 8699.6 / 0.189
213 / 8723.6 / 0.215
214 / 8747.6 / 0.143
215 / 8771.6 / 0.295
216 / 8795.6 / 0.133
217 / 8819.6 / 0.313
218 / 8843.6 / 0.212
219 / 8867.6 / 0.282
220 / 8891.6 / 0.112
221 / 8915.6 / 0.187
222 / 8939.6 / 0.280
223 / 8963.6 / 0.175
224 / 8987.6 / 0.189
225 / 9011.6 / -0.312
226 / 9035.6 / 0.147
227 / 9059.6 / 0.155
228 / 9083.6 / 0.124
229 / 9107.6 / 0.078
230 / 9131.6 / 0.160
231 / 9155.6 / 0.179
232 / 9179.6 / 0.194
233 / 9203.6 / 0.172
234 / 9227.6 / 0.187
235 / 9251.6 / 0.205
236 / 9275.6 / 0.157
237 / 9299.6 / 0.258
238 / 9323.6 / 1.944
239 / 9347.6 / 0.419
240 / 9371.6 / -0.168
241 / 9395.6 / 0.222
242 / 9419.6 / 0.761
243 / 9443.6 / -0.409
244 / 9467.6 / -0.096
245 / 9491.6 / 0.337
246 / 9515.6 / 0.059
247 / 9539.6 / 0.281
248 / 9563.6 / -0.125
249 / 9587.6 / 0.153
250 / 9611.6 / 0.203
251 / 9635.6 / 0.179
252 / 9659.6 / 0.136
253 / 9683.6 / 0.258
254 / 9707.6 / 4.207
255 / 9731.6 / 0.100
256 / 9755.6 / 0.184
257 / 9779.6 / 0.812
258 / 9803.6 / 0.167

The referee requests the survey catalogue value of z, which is 0.952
